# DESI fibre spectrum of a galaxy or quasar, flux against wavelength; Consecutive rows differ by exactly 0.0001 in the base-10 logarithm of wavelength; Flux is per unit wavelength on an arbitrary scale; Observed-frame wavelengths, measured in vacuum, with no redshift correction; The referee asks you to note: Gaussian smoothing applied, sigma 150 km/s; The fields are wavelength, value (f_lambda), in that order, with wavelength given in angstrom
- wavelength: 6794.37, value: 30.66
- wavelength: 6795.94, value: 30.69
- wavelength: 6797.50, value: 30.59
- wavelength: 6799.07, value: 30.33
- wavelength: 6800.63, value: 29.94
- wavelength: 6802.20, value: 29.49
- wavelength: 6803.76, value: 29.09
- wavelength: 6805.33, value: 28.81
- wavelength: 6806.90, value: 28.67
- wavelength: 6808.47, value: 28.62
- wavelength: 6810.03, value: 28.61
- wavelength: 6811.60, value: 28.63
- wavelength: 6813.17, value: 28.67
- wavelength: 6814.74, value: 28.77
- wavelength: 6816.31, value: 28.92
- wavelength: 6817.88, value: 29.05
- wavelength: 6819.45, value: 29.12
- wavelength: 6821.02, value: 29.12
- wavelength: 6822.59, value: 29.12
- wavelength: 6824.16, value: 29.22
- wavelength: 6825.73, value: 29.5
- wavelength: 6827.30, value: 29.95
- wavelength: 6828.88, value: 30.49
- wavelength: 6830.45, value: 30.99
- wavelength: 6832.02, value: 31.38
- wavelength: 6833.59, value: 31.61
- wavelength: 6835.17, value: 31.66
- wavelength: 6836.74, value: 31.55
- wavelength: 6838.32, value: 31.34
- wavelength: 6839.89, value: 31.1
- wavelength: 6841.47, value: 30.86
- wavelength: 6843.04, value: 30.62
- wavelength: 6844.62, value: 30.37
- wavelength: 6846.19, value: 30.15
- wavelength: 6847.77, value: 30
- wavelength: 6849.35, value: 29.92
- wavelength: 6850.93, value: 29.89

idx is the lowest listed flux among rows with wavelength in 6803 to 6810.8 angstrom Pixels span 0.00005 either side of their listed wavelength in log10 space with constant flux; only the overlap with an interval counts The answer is 28.61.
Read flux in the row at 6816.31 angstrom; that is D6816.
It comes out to 28.92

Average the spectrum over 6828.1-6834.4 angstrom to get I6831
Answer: 31.1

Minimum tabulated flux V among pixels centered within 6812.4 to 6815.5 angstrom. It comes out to 28.67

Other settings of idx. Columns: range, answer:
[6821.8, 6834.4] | 29.12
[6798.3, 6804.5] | 29.09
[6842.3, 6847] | 30.15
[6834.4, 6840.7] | 31.1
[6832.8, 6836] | 31.61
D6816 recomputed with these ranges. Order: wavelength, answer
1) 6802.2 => 29.49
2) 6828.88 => 30.49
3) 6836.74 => 31.55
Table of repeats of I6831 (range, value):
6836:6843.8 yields 31.1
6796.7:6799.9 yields 30.5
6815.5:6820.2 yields 29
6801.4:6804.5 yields 29.3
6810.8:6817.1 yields 28.7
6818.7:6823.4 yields 29.1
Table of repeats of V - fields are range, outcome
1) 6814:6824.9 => 28.77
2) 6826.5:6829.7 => 29.95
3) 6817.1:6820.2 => 29.05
